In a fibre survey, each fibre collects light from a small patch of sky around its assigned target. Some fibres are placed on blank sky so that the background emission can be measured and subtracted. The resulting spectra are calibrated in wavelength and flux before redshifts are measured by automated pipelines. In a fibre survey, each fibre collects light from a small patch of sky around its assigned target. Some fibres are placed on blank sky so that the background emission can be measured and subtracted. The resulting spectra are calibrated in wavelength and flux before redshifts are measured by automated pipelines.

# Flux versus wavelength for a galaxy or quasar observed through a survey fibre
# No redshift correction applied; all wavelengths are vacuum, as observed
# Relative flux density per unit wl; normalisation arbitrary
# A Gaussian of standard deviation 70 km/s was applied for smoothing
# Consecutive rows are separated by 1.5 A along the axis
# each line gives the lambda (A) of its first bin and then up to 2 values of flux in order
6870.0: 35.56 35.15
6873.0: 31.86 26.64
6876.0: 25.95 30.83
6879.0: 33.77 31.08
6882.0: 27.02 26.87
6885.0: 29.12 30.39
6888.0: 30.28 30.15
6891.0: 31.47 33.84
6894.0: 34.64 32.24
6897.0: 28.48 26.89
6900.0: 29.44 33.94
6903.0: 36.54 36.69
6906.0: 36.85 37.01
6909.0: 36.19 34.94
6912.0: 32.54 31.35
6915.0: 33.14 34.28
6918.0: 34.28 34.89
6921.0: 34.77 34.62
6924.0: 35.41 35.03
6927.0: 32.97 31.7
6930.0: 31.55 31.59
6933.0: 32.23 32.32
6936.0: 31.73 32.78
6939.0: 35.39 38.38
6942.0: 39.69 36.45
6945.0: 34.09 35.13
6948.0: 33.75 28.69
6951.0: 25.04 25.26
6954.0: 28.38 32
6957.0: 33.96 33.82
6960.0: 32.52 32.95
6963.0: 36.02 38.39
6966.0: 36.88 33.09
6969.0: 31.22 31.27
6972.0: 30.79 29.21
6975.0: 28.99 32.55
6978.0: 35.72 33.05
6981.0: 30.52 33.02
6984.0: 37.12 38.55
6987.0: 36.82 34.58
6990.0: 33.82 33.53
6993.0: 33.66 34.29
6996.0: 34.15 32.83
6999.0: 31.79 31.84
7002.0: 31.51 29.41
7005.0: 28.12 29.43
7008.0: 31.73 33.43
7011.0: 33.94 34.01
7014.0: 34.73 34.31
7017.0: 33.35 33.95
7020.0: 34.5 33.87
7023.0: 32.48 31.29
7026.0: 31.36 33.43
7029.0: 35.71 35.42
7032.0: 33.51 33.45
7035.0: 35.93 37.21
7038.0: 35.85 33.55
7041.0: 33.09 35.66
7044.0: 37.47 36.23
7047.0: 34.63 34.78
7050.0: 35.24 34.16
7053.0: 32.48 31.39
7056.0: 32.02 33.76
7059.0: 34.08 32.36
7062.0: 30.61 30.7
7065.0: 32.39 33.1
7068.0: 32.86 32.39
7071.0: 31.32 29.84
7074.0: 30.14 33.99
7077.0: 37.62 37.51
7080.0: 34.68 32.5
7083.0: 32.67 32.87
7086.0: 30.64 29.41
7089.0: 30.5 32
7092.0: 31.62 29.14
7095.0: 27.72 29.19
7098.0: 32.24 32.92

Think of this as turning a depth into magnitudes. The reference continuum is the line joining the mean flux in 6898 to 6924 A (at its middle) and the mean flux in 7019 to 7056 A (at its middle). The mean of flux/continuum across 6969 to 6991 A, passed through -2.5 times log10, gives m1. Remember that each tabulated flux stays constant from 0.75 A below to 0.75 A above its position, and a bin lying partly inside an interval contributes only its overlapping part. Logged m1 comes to 0.031 mag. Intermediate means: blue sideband 34.1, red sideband 34.2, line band 33.2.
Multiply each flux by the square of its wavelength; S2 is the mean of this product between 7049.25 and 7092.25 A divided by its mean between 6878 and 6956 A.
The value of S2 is 1.04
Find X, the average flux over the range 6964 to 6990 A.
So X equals 33.6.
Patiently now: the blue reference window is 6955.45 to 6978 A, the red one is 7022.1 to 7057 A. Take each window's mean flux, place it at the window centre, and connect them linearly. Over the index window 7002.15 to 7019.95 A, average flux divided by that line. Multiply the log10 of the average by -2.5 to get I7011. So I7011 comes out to 0.04 mag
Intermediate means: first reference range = 33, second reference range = 34.2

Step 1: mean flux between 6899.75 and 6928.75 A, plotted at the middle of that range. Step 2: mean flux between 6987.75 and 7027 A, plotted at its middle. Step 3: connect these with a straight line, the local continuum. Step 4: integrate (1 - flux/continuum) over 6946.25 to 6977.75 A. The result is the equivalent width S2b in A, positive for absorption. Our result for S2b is 1.6 A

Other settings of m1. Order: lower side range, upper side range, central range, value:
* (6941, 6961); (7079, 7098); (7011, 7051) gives -0.09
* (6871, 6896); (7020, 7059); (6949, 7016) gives 0.01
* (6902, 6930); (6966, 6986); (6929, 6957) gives 0.04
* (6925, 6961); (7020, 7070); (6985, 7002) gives -0.03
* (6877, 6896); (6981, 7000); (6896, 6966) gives -0.03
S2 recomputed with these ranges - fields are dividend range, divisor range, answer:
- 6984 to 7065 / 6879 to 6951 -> 1.05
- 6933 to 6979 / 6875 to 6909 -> 1.06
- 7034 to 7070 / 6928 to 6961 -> 1.07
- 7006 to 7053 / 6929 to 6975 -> 1.07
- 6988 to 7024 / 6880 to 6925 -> 1.04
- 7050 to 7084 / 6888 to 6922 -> 1.03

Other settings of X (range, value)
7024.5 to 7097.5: 33.1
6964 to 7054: 33.6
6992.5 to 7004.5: 32.3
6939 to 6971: 33.3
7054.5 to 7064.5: 32.2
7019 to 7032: 33.5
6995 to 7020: 32.5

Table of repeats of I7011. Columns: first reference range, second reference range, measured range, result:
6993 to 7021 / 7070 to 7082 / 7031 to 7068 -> -0.024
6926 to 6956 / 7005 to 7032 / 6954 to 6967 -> -0.049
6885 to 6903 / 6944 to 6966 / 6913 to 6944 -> -0.071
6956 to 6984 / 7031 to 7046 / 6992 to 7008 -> 0.075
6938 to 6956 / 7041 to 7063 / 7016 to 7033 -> 0.000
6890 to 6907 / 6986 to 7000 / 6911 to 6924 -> -0.025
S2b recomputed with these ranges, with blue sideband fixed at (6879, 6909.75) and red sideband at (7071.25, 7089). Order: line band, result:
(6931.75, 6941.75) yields -0.56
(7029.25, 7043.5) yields -1.03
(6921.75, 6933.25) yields -0.37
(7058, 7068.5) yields 0.12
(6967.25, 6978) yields 0.36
